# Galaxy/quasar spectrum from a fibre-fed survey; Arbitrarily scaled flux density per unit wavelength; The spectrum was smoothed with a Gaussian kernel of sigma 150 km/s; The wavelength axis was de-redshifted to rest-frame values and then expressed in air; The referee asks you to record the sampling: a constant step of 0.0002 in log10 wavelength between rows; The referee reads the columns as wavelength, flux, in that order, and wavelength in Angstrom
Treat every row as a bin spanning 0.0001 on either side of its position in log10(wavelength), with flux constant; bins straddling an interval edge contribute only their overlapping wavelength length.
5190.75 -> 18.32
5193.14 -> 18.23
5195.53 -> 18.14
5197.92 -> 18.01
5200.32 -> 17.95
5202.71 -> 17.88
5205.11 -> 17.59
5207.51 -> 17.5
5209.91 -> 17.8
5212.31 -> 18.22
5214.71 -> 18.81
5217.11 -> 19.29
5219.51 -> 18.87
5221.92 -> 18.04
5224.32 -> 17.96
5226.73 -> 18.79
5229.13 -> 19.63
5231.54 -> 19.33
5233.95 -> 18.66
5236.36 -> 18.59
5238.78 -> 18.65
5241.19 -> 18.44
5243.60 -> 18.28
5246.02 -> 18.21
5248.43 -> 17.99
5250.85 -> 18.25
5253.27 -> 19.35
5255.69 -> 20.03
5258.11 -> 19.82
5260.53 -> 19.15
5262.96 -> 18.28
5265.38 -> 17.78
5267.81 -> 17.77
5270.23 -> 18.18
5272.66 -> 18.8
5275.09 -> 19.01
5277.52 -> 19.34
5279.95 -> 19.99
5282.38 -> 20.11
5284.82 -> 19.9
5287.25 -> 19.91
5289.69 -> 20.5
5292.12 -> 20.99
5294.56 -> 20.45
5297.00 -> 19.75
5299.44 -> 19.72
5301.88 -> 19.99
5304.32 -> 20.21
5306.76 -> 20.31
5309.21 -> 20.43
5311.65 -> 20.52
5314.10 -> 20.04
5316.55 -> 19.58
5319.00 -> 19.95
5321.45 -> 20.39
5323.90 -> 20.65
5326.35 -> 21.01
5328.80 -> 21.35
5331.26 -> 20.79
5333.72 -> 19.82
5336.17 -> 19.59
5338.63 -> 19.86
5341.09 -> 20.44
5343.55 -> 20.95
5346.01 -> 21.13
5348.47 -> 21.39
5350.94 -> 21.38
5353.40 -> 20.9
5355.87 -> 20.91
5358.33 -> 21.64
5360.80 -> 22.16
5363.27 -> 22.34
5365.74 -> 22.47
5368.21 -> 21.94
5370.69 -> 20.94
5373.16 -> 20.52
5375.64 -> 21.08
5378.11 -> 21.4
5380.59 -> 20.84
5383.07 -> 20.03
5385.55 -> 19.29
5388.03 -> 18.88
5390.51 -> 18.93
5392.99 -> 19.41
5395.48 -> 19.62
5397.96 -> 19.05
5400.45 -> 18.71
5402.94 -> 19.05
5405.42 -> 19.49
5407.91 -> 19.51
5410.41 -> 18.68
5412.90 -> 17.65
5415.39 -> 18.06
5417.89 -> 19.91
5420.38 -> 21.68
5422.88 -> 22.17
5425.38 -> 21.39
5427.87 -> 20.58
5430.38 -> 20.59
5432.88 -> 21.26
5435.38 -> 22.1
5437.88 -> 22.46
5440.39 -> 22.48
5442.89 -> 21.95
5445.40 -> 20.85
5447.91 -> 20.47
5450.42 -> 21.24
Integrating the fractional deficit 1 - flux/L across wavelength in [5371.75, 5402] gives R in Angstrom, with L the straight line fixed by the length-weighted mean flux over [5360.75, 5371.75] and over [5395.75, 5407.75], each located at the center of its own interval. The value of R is 0.8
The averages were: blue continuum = 22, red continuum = 19.2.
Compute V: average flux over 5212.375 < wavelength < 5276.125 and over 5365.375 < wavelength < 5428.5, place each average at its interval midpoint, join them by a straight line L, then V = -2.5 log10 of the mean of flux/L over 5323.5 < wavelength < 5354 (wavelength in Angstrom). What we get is -0.07 mag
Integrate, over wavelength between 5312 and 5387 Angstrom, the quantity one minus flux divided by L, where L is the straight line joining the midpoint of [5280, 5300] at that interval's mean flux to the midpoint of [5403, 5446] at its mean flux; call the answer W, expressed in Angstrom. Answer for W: -1.7 Angstrom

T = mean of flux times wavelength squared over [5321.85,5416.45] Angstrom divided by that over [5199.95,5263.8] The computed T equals 1.15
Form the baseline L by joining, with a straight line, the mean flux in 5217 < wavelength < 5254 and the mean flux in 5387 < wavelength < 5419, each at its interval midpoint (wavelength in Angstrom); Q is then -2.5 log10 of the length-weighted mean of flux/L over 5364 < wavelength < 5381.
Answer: -0.13 mag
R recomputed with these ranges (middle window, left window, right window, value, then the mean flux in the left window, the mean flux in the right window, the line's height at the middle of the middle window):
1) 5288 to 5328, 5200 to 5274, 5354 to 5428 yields -2.0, 18.5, 20.3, 19.3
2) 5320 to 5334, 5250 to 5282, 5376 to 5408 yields -1.1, 18.9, 19.6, 19.3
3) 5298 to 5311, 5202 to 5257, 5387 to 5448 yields -0.6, 18.5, 20.2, 19.2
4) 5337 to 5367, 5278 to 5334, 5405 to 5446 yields -1.3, 20.3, 20.7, 20.4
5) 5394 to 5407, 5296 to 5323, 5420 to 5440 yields 1.2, 20.1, 21.6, 21.2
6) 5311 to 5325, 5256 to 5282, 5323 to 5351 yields 0.0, 18.9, 20.7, 20.2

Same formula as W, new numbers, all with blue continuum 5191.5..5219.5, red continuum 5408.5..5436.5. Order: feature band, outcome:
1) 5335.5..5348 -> -0.6 Angstrom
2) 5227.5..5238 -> -0.3 Angstrom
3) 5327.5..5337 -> -0.5 Angstrom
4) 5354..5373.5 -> -1.9 Angstrom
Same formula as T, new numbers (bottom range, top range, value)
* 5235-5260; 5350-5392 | 1.17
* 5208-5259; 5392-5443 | 1.16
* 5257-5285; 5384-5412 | 1.06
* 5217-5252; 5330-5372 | 1.19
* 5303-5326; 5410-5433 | 1.04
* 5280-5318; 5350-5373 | 1.10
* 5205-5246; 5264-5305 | 1.08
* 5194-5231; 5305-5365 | 1.19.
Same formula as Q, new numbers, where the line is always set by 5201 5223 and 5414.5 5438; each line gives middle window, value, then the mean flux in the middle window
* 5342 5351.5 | -0.06 mag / 21.2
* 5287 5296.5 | -0.07 mag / 20.5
